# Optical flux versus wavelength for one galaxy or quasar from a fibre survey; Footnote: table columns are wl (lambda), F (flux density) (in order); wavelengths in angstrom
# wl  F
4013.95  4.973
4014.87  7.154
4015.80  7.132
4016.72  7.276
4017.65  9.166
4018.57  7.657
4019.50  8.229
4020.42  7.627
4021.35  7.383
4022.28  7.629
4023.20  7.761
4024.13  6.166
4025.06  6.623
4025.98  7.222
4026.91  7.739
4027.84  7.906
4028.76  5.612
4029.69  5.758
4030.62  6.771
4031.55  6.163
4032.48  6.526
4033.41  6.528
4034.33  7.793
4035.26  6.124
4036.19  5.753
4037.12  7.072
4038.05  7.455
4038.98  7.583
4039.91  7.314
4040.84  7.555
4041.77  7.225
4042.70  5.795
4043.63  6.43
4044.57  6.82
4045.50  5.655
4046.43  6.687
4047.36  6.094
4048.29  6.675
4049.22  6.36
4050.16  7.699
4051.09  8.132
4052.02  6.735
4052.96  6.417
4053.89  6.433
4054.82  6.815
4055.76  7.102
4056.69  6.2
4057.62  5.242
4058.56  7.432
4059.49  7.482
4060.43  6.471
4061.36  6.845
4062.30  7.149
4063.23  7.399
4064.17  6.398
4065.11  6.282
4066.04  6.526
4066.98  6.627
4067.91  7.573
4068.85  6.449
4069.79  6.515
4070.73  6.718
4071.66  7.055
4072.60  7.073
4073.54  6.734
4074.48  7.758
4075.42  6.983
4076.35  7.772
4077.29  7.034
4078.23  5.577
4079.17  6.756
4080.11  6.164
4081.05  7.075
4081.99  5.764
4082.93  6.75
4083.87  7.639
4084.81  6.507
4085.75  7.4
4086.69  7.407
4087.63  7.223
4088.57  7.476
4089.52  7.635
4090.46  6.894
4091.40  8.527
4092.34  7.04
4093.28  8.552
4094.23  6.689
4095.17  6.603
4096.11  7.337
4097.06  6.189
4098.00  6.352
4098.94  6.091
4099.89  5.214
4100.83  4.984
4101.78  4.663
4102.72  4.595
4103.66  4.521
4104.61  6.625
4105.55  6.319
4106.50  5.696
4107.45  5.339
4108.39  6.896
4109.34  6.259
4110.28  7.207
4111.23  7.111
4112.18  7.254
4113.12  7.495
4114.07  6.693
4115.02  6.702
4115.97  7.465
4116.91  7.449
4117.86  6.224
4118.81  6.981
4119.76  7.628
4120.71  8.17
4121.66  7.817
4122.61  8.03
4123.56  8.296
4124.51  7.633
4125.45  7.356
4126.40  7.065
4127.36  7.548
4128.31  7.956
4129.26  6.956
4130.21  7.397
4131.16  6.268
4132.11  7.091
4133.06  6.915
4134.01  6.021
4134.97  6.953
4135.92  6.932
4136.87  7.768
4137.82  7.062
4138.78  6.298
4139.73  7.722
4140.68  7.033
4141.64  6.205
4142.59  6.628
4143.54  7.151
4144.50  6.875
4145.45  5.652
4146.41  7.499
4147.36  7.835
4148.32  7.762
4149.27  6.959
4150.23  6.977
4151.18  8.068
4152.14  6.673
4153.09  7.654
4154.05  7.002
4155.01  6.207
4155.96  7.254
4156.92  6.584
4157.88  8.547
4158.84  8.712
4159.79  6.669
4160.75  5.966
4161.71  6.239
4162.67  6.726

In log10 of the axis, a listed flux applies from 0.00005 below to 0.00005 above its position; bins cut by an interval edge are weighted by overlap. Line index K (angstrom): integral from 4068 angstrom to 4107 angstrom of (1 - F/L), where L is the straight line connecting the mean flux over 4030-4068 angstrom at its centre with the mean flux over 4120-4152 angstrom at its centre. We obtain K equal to 1.7 angstrom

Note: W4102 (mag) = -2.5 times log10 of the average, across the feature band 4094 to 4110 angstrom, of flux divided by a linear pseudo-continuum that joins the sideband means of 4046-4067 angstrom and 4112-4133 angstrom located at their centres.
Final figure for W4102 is 0.21 mag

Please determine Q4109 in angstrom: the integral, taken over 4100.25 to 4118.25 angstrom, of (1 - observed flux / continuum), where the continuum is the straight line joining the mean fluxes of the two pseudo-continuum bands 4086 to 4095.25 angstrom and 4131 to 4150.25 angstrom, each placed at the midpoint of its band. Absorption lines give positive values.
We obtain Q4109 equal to 2.4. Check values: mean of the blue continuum 7.44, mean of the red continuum 6.94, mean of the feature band 6.29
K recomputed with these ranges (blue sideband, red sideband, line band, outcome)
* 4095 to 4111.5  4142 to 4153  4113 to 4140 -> -2.7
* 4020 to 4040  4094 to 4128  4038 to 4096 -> -0.8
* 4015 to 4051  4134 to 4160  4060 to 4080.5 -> 0.6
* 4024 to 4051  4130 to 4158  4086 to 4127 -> 0.5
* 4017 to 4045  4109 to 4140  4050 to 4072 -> 0.9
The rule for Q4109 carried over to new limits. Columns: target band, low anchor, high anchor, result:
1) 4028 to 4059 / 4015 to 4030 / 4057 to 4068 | 1.5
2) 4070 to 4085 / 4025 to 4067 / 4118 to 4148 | 0.2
